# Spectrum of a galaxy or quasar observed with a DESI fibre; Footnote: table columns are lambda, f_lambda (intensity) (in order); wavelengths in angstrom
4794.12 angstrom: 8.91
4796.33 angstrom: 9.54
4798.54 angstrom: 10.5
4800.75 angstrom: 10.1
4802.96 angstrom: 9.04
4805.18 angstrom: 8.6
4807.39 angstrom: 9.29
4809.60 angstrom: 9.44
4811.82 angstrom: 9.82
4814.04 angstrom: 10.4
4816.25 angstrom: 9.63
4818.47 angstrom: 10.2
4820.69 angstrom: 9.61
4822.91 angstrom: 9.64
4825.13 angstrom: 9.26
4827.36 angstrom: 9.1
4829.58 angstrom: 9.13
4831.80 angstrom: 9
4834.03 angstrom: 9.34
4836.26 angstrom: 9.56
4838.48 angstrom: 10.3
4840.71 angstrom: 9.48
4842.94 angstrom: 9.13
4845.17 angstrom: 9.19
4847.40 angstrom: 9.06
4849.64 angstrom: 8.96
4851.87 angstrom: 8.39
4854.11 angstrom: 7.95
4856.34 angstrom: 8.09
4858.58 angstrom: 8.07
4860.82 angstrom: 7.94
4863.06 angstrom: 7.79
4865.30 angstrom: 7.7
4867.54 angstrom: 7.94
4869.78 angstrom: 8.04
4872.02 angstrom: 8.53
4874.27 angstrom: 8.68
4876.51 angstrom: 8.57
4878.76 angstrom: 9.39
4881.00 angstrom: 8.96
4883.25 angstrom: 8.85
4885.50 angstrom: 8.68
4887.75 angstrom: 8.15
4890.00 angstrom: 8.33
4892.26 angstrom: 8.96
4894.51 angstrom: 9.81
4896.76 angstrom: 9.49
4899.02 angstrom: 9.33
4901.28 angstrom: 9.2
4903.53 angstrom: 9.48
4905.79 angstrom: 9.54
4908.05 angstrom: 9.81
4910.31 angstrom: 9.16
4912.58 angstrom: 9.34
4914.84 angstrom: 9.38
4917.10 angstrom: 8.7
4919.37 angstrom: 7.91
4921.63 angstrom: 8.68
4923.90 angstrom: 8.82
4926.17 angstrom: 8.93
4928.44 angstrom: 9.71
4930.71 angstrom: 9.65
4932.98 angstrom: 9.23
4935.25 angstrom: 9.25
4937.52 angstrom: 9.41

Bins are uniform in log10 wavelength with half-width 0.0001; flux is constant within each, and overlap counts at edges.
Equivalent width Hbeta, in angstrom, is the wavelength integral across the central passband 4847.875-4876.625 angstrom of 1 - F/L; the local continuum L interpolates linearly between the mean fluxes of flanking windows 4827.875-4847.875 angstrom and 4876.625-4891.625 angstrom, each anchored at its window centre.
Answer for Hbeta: 2.6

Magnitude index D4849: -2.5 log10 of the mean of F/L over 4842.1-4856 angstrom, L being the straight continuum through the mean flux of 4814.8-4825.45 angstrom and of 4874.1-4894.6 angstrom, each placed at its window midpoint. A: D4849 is 0.070 mag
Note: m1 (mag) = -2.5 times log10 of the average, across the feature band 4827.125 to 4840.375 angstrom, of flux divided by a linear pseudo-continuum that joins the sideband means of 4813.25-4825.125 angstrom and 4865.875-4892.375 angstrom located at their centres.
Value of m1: 0.01 mag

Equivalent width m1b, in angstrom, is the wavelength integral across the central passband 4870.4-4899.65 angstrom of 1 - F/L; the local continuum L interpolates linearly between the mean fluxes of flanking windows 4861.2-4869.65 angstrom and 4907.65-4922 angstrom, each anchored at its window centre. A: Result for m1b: -2.06 angstrom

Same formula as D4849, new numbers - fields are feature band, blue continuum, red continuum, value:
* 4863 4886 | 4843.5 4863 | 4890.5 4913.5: 0.04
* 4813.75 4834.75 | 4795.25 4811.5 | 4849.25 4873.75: -0.06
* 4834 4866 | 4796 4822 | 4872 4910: 0.08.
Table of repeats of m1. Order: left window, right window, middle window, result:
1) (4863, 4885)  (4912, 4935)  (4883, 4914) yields -0.05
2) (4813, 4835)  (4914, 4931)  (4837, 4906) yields 0.06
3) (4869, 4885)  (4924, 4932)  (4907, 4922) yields 0.02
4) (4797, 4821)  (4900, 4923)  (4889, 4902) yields 0.00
